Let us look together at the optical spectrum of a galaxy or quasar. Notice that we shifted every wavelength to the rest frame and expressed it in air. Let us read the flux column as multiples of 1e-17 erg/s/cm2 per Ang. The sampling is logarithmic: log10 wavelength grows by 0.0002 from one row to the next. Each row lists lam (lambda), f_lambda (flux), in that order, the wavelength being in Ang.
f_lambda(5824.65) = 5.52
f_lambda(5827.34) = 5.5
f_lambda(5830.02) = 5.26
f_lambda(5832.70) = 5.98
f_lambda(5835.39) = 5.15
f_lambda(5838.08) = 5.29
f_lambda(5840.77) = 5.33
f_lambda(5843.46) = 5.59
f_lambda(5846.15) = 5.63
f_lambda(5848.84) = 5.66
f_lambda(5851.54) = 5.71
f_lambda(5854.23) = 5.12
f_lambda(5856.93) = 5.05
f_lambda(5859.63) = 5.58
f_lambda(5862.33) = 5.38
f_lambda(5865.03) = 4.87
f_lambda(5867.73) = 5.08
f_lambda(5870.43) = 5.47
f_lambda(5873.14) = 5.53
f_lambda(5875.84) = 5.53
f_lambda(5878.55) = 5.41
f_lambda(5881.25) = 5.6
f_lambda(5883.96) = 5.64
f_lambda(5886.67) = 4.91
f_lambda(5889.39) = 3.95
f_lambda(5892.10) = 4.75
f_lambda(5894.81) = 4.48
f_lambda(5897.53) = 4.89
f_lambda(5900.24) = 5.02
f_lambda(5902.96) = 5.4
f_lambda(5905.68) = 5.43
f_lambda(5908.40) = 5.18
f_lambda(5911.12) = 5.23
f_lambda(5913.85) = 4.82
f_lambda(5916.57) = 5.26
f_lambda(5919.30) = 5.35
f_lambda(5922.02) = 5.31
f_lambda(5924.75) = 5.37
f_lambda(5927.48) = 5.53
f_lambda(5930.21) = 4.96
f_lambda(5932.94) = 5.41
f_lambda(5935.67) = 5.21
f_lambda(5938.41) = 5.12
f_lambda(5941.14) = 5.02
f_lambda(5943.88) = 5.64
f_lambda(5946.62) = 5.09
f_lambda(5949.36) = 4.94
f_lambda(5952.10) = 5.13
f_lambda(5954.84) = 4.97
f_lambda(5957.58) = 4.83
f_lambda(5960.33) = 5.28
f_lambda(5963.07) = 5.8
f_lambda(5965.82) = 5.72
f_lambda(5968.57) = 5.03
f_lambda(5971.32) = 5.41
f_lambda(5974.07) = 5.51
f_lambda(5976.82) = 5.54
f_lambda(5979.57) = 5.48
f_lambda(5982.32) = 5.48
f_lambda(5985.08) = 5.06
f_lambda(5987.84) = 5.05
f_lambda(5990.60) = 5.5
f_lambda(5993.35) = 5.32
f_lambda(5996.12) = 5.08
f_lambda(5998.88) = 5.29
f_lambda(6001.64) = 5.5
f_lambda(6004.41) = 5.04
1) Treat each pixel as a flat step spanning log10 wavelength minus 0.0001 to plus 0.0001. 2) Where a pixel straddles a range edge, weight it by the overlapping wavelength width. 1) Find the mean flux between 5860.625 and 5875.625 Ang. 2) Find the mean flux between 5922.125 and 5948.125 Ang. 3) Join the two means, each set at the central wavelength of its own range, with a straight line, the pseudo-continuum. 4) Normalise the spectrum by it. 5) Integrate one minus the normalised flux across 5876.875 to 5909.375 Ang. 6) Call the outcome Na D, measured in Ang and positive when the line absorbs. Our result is 1.4 Ang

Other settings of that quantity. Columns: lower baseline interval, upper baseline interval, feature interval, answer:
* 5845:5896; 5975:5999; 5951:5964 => 0.3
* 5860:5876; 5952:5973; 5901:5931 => 0.2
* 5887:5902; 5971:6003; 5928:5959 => -0.7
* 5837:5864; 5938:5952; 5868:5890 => 0.2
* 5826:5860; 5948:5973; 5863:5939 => 2.5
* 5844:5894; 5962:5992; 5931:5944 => 0.3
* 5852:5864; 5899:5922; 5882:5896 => 1.2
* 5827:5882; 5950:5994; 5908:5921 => 0.5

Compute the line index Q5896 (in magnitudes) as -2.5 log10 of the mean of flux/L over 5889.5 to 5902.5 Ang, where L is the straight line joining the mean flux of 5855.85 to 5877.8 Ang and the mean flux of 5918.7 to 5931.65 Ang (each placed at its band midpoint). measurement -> 0.12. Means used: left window 5.32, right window 5.3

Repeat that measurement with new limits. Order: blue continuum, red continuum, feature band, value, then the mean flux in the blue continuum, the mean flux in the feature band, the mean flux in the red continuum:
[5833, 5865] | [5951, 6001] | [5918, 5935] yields 0.01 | 5.4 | 5.32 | 5.31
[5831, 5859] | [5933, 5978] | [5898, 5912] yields 0.02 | 5.45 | 5.23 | 5.27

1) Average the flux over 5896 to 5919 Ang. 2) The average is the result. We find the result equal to 5.16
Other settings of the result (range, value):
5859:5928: 5.18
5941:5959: 5.09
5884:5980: 5.17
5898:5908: 5.24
